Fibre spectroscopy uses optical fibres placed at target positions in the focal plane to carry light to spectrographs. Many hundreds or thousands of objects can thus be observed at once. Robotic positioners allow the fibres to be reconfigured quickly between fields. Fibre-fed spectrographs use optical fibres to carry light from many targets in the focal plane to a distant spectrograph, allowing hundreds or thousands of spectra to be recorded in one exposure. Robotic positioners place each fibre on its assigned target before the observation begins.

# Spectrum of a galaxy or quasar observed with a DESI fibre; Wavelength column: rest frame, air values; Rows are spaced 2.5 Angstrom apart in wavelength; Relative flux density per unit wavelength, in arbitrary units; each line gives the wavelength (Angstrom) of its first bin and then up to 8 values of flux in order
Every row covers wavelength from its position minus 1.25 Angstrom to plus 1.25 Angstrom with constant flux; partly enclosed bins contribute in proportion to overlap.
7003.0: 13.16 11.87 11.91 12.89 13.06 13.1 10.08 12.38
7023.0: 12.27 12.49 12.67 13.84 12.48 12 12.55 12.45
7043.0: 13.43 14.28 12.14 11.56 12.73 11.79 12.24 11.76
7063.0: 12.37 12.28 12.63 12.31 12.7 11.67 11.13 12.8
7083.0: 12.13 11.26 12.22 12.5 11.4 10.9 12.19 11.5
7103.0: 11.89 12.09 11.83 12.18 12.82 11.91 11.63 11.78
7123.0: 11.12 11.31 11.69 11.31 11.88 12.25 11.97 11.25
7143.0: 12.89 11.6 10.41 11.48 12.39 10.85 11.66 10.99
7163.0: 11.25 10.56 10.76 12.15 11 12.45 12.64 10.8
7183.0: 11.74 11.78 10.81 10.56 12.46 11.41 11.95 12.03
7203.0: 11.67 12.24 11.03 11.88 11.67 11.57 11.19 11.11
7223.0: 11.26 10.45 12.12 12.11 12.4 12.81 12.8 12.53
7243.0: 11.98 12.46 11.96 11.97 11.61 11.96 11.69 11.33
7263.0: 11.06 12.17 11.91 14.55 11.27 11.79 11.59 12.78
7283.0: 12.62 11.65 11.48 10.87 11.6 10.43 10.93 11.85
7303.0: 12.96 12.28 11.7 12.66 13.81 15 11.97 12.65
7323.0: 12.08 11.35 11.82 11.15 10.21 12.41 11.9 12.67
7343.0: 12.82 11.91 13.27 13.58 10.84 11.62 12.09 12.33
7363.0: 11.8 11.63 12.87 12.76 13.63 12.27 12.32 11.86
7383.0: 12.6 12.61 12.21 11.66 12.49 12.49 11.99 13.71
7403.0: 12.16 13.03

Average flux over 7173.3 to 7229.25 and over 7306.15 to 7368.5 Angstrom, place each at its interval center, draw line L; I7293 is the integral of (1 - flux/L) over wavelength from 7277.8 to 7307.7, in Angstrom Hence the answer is 0.7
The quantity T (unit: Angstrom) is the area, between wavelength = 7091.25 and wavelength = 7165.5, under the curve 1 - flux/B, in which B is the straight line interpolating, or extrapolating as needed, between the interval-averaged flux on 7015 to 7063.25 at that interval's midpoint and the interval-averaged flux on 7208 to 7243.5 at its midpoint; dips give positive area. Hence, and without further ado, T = 2.9 Angstrom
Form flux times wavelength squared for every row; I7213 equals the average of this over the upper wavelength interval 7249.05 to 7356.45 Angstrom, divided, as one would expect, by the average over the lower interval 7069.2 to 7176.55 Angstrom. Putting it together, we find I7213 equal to 1.08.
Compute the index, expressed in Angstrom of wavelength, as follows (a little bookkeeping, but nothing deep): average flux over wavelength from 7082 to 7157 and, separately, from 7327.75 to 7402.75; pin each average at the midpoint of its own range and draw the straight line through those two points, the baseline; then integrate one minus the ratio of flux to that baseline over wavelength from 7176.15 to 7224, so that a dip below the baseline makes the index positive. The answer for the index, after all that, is 1.35 Angstrom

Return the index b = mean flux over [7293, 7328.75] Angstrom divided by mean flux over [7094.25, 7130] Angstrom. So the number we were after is 1.04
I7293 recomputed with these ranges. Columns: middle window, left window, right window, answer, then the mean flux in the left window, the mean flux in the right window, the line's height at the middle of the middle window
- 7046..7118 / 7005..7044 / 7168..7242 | 1.10 Angstrom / 12.5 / 11.7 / 12.2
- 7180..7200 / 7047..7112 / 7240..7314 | 0.84 Angstrom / 12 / 12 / 12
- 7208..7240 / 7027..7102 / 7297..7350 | 1.32 Angstrom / 12.3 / 12.3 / 12.3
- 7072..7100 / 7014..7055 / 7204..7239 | 0.97 Angstrom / 12.5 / 11.8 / 12.3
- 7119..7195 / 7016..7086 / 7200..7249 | 3.24 Angstrom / 12.3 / 11.9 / 12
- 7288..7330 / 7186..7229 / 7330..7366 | -0.69 Angstrom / 11.5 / 12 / 11.9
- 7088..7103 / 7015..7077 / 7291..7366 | 0.71 Angstrom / 12.4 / 12.1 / 12.3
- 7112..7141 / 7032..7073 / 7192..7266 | 1.04 Angstrom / 12.4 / 11.8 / 12.2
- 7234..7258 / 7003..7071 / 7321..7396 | 0.13 Angstrom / 12.4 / 12.2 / 12.3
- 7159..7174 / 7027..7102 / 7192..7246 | 1.08 Angstrom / 12.3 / 11.9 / 12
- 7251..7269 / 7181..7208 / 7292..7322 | 0.51 Angstrom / 11.6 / 12.3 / 12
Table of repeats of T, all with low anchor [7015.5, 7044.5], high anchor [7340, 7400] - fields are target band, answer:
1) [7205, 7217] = 0.75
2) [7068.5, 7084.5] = 0.41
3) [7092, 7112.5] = 1.08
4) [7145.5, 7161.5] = 1.42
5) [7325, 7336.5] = 0.93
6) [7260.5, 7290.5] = 0.95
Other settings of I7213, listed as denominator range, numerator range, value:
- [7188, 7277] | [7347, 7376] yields 1.08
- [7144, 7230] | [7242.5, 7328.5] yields 1.08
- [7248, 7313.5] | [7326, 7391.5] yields 1.04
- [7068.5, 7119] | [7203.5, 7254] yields 1.03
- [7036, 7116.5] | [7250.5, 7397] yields 1.07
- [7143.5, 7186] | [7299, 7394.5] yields 1.13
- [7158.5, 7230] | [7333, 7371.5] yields 1.11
